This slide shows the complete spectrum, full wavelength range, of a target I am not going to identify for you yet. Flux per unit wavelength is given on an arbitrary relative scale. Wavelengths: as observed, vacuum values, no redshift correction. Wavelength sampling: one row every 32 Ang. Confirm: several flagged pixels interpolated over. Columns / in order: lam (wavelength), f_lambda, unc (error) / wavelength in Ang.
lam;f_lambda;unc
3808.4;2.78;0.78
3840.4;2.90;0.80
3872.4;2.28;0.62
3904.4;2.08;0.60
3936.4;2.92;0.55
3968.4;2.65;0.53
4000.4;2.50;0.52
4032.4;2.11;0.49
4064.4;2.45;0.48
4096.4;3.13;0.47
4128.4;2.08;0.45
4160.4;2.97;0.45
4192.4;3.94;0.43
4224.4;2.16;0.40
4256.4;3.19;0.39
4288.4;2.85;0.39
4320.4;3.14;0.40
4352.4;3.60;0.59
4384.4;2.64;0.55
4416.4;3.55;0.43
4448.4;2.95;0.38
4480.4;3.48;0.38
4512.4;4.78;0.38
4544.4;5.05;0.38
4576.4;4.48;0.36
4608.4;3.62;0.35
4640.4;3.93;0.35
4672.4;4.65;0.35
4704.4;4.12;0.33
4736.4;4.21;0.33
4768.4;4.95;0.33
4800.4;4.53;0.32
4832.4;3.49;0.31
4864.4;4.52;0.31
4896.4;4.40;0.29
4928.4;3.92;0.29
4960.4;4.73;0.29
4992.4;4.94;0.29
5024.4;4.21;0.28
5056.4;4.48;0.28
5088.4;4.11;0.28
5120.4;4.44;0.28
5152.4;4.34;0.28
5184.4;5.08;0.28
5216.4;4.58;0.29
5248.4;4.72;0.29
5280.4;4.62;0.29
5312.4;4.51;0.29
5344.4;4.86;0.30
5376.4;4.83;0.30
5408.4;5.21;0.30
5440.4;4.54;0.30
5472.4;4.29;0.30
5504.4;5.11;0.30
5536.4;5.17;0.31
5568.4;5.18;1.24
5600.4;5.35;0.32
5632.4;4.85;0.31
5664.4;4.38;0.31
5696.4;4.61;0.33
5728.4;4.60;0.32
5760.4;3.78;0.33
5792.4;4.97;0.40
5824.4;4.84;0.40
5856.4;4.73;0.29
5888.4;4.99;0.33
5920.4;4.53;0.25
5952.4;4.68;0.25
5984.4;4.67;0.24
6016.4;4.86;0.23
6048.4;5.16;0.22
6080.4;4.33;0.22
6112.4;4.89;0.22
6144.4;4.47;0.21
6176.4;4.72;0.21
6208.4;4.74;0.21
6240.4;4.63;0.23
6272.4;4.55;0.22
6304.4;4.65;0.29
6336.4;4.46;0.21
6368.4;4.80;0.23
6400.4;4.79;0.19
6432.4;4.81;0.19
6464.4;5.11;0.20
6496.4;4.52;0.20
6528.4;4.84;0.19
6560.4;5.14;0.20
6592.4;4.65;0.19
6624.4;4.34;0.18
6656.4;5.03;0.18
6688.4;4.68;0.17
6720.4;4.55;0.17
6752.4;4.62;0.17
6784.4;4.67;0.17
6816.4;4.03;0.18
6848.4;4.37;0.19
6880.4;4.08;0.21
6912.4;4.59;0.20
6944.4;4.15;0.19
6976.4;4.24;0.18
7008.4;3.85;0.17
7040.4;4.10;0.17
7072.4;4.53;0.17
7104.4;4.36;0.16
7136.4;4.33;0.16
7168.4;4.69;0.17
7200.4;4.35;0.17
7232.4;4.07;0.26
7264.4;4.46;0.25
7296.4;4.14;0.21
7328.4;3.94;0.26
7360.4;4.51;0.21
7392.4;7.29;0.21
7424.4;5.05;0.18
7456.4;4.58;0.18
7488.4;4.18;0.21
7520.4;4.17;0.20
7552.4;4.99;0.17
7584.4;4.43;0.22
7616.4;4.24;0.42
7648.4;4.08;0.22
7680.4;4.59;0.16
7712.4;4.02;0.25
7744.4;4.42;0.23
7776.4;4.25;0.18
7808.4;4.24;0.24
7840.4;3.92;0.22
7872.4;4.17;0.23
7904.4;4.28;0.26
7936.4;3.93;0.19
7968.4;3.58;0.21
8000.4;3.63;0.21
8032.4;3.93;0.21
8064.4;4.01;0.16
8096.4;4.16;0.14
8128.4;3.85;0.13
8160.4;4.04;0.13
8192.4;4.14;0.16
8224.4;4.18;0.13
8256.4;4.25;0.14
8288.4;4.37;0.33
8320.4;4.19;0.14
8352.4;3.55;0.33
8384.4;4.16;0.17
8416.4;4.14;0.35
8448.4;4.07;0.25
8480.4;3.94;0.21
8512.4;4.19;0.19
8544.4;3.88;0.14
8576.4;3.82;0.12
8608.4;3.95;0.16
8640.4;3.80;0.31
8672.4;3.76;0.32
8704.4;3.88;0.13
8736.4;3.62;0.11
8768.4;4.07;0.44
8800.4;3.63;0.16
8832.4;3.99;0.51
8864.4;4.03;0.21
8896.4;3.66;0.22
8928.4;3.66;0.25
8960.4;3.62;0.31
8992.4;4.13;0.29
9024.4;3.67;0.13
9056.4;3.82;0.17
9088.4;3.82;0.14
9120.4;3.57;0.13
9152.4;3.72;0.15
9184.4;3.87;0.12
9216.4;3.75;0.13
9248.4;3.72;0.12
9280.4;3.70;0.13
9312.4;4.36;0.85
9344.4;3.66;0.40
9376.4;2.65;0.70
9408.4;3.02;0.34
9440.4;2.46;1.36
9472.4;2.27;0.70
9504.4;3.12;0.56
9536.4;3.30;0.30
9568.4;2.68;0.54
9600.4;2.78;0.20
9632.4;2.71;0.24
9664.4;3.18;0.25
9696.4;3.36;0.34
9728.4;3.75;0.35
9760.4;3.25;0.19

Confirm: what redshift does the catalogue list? 0.13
